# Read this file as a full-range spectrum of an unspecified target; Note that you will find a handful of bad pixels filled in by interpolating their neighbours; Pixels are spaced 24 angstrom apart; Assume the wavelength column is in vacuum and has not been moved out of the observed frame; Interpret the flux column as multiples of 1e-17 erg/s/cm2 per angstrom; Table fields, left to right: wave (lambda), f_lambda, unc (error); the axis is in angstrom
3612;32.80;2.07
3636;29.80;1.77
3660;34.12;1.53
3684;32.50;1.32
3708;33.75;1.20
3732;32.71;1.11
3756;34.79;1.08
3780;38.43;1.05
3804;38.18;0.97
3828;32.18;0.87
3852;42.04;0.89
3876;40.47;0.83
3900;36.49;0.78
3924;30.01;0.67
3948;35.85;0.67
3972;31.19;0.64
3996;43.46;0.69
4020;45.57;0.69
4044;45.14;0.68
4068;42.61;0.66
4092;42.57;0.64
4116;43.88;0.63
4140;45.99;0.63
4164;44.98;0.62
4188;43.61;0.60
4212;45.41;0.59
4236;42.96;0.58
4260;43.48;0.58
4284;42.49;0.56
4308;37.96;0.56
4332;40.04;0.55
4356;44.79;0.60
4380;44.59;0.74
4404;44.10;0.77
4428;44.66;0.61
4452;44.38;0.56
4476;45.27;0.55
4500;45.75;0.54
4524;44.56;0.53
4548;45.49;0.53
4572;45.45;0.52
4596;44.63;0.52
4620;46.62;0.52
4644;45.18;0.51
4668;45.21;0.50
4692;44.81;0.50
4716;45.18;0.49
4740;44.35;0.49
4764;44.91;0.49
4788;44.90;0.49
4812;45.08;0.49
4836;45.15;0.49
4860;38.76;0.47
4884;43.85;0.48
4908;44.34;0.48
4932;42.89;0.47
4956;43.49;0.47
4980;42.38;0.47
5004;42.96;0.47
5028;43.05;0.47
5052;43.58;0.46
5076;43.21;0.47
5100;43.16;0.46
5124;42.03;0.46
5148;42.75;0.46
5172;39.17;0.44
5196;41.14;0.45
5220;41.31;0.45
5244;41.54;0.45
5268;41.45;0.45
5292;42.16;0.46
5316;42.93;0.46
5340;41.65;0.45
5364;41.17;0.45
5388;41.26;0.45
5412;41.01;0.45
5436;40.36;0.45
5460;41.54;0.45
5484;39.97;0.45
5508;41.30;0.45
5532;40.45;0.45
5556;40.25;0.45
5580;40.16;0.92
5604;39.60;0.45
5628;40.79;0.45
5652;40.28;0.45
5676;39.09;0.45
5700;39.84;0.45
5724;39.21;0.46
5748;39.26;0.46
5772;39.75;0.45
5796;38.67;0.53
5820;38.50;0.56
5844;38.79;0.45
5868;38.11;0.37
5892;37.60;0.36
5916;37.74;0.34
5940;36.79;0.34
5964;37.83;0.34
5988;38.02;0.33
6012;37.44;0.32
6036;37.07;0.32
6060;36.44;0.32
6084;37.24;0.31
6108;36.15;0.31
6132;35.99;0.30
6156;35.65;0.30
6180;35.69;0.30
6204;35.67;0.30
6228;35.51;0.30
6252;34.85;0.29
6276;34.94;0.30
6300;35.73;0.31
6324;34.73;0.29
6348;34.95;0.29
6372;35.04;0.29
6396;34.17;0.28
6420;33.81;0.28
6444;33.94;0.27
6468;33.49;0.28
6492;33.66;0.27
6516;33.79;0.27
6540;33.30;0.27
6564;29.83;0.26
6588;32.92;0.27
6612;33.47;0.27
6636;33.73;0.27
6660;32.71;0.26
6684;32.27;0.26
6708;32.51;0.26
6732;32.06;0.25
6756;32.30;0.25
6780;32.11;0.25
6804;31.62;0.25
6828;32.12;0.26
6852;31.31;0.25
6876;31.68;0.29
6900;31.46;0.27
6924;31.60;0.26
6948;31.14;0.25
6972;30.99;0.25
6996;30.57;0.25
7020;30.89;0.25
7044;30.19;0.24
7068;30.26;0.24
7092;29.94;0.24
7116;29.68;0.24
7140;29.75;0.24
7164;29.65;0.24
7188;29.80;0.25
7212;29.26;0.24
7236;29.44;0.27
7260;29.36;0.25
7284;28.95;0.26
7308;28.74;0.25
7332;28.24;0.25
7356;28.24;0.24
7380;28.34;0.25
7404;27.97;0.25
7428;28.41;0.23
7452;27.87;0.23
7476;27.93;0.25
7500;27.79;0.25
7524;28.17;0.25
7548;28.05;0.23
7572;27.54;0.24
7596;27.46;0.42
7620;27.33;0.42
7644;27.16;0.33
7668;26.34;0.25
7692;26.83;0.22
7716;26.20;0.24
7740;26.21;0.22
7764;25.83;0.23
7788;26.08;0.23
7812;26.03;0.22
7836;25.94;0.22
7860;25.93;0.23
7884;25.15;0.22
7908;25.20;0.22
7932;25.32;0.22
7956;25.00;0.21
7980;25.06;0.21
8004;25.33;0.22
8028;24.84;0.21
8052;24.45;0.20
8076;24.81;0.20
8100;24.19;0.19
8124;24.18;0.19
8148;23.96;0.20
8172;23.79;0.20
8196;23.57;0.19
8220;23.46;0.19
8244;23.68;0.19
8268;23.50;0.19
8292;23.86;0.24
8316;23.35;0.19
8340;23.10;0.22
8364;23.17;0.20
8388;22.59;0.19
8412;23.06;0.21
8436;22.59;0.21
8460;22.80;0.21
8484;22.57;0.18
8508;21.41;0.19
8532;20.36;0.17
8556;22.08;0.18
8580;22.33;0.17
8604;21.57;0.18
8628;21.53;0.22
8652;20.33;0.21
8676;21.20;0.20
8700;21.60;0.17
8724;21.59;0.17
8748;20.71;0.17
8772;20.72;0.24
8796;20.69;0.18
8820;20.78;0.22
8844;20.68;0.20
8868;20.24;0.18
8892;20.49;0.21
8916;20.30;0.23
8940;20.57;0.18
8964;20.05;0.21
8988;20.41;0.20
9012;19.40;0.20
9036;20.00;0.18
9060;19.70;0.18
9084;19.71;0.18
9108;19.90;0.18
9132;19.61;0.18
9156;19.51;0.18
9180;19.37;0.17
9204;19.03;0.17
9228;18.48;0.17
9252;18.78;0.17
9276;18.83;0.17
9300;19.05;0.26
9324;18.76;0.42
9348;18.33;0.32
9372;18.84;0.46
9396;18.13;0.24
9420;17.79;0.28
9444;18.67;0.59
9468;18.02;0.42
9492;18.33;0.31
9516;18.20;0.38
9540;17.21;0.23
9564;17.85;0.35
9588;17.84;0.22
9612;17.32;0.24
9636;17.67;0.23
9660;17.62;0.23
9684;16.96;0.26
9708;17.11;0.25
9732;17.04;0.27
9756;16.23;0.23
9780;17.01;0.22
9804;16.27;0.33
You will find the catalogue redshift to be 0.000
